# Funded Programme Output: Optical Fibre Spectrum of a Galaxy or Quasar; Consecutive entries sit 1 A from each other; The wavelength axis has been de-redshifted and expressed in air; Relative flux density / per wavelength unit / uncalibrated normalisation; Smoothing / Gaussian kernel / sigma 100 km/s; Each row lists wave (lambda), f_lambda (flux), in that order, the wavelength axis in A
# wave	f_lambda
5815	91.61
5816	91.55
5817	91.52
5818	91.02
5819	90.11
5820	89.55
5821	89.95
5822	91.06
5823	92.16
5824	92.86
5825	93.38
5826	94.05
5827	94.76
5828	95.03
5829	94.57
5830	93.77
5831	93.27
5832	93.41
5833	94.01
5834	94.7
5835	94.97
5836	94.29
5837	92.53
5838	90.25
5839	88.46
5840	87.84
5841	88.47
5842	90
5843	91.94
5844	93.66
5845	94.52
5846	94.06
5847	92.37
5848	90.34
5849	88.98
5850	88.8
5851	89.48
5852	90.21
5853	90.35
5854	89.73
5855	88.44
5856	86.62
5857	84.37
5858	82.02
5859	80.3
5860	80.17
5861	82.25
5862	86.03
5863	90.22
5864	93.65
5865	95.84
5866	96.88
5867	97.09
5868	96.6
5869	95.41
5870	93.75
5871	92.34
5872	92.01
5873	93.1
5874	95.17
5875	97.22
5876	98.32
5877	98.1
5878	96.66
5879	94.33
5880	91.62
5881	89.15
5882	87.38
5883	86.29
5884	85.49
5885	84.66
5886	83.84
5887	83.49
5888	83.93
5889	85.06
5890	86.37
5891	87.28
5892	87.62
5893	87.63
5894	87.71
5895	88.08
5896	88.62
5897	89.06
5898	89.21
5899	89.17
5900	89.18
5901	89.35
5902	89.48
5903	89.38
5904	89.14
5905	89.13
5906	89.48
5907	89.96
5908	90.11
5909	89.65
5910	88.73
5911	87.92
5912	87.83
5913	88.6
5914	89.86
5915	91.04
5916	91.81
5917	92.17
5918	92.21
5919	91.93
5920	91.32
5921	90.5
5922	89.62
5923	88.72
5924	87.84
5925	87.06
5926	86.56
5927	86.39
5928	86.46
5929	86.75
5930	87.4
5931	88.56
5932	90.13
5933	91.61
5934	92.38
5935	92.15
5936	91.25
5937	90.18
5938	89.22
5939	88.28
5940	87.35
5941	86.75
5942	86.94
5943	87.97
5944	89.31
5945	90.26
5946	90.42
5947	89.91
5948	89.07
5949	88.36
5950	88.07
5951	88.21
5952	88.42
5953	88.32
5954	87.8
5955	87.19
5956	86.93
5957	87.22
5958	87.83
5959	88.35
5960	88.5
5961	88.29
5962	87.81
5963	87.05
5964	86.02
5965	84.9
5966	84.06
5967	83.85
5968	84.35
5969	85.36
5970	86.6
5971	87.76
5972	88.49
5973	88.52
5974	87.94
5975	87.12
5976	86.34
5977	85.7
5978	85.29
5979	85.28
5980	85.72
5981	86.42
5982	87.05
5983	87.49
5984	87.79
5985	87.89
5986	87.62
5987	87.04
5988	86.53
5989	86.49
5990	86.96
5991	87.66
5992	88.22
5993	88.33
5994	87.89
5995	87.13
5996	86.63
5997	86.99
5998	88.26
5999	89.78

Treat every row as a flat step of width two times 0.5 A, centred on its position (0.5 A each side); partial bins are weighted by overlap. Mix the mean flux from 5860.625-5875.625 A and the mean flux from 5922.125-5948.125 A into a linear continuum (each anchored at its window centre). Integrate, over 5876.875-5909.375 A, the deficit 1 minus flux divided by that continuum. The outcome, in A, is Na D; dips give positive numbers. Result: 1.1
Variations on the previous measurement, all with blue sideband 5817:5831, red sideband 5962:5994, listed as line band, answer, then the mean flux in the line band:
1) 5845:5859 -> 0.4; 88.8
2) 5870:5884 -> -0.4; 93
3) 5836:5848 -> 0.1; 91.4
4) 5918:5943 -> -0.2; 89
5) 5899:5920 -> -0.1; 89.9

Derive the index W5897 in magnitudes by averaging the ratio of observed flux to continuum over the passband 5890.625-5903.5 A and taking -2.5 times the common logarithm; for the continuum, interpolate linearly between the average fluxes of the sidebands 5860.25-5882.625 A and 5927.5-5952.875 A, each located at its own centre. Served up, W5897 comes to 0.04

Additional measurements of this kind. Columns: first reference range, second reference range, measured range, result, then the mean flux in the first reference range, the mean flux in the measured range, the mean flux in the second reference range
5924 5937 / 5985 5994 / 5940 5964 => 0.003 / 88.9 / 88.2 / 87.4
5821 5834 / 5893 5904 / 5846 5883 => 0.001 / 93.4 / 91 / 88.9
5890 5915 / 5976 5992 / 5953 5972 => 0.007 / 88.8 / 86.8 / 86.8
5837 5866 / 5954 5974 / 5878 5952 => -0.012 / 89.1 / 88.8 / 86.8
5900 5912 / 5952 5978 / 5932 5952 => -0.019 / 89.2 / 89.3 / 86.9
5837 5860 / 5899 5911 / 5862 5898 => -0.019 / 89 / 90.8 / 89.3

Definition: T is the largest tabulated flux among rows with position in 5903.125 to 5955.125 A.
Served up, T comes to 92.38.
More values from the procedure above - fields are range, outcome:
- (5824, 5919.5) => 98.32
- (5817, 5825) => 93.38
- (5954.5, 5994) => 88.52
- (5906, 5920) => 92.21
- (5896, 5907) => 89.96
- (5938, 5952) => 90.42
